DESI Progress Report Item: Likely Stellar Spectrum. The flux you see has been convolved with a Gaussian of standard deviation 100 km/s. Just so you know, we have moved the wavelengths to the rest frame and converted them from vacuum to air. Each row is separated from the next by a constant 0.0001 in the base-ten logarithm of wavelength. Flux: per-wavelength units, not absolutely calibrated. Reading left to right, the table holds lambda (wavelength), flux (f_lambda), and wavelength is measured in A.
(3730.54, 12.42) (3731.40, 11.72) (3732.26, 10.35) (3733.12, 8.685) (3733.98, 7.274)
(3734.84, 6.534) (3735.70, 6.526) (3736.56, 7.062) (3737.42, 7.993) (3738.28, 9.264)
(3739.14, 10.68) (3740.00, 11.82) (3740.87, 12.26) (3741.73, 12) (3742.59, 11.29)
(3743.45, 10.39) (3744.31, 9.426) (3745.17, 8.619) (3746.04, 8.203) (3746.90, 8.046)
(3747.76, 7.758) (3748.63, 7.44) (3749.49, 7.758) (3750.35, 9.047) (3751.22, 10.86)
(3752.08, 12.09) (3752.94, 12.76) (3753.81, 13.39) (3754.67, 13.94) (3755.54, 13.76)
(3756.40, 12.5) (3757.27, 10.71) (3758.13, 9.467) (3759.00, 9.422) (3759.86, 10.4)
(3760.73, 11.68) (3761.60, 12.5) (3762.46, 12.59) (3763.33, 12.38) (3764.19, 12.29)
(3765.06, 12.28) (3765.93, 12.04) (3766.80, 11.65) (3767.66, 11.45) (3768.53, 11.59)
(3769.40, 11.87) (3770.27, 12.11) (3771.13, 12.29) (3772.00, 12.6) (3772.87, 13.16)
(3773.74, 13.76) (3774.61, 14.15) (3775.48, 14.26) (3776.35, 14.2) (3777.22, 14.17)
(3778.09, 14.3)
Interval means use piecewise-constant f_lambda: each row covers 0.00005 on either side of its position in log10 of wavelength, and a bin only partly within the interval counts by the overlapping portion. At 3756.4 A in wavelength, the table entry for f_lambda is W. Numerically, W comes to 12.5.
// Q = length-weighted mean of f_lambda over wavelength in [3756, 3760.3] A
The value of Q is 10.5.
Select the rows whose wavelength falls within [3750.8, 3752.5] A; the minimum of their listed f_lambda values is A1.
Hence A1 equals 10.86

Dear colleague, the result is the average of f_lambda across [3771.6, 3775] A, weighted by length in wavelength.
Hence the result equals 13.4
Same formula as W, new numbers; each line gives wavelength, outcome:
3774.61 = 14.15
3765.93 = 12.04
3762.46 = 12.59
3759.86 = 10.4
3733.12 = 8.685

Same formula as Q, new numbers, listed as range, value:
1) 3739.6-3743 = 11.8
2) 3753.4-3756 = 13.7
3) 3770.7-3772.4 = 12.5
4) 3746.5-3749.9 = 7.75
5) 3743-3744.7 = 9.96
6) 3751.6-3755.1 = 13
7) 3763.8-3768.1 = 11.9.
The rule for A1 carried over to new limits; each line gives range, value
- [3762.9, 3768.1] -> 11.45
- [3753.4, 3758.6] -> 9.467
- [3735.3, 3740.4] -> 6.526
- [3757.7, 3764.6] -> 9.422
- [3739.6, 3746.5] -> 8.203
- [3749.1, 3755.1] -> 7.758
